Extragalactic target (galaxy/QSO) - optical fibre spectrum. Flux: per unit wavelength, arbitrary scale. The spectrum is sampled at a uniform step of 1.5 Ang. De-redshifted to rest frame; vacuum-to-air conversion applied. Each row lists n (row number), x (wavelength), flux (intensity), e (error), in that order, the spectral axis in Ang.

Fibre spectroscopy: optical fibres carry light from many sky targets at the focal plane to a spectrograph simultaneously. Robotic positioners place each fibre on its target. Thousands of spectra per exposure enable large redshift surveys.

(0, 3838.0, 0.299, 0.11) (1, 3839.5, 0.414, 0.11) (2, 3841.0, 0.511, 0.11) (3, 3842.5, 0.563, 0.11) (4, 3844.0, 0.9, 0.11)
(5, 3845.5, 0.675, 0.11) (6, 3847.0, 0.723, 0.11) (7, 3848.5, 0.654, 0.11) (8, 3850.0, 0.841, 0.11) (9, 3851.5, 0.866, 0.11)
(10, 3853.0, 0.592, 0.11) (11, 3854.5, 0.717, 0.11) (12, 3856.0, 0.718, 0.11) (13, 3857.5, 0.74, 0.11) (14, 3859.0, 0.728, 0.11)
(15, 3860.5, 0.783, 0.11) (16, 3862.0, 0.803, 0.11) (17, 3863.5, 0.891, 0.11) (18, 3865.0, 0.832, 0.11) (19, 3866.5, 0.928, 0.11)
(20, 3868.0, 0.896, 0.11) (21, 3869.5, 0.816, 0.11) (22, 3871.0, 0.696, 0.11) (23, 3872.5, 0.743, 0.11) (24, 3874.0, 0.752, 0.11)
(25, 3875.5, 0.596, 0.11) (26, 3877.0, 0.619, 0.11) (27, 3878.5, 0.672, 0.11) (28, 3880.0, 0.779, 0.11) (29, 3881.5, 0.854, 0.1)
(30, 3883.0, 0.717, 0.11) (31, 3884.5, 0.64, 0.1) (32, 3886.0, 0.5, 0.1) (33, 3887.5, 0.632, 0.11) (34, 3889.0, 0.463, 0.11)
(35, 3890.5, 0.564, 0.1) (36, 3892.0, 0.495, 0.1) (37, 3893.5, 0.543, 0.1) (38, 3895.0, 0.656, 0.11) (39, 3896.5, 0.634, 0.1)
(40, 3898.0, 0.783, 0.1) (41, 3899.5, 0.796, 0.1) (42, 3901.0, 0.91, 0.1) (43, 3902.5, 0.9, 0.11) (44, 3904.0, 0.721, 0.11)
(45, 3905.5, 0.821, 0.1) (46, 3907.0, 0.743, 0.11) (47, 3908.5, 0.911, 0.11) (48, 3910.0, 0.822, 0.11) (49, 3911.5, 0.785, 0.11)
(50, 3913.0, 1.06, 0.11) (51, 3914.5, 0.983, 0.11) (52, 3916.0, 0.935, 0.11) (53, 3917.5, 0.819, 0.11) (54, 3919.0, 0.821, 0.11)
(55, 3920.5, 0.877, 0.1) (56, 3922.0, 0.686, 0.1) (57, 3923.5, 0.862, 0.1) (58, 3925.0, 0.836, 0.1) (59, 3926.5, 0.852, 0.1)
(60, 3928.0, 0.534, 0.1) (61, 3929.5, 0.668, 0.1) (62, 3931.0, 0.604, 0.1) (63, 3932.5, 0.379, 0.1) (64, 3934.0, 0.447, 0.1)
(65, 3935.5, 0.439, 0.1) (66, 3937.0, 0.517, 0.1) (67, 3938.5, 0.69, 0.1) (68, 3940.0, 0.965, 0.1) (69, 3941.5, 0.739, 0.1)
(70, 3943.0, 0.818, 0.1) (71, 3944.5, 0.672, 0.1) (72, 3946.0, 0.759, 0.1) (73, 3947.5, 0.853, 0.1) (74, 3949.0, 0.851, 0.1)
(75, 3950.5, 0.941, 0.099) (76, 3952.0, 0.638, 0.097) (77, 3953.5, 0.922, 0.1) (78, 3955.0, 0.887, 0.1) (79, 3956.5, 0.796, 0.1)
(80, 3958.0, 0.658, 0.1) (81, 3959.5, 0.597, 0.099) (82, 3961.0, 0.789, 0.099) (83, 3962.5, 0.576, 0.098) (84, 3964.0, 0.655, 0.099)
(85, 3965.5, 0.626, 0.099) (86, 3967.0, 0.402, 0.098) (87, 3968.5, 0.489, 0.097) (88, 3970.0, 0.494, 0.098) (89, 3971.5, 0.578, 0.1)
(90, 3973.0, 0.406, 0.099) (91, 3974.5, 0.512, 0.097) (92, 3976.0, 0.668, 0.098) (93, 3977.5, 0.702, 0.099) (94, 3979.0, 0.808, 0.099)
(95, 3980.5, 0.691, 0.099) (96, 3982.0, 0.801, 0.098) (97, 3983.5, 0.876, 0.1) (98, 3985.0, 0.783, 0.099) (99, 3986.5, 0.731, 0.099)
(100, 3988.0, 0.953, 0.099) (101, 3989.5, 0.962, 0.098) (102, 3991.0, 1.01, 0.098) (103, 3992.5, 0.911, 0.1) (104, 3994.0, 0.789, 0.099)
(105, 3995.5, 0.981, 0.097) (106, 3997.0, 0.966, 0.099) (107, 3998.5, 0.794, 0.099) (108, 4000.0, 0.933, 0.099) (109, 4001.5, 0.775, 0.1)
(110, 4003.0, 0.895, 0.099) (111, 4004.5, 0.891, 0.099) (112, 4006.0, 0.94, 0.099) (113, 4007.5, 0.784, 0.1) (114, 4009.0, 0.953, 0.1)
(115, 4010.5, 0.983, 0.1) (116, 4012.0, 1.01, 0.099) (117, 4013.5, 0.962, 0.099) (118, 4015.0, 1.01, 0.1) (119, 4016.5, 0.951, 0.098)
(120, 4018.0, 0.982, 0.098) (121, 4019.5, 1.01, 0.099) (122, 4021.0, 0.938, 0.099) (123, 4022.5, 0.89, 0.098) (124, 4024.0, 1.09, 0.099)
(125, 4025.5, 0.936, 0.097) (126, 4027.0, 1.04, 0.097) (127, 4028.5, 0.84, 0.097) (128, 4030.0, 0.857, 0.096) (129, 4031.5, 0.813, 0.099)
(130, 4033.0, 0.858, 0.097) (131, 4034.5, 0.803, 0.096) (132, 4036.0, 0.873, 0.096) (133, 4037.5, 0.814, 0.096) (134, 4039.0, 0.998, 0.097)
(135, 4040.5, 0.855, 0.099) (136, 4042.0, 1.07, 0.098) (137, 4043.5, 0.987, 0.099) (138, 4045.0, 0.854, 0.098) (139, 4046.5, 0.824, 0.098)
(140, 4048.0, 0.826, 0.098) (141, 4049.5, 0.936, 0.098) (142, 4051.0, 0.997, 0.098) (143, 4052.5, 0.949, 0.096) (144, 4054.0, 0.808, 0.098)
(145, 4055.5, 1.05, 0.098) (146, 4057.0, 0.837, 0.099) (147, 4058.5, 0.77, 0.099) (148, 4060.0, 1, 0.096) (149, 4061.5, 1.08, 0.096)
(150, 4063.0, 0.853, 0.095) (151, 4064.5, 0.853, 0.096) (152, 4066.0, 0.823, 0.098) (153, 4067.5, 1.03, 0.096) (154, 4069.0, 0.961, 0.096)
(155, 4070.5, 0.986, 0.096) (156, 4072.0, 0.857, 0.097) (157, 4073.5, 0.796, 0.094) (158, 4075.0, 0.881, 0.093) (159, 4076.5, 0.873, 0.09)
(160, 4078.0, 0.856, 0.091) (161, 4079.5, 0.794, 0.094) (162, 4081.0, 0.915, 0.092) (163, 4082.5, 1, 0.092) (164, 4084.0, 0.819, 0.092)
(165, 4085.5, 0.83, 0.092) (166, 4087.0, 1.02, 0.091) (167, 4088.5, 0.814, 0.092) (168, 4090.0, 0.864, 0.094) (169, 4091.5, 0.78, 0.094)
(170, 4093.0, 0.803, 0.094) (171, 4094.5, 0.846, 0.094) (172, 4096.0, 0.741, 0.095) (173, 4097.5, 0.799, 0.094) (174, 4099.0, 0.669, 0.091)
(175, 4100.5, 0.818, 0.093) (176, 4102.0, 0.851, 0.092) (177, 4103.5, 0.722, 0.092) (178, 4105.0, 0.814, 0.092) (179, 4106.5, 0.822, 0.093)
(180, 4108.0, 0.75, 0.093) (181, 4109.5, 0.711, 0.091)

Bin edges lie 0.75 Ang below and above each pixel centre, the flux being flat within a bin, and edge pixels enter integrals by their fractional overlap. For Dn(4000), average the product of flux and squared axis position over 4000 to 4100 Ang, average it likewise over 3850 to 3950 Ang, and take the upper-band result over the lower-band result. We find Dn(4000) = 1.3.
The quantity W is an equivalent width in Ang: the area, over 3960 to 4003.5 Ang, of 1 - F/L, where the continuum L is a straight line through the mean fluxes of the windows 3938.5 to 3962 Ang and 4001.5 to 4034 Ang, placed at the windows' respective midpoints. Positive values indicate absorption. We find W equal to 5.9 Ang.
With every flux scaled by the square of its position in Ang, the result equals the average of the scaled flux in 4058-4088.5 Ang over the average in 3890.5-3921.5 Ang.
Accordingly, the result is 1.23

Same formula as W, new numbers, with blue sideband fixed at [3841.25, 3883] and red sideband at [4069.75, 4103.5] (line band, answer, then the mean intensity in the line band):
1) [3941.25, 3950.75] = -0.2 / 0.801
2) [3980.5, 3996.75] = -1.4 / 0.874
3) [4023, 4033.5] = -1.3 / 0.92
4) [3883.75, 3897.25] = 3.4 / 0.57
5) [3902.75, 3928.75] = -1.9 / 0.829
